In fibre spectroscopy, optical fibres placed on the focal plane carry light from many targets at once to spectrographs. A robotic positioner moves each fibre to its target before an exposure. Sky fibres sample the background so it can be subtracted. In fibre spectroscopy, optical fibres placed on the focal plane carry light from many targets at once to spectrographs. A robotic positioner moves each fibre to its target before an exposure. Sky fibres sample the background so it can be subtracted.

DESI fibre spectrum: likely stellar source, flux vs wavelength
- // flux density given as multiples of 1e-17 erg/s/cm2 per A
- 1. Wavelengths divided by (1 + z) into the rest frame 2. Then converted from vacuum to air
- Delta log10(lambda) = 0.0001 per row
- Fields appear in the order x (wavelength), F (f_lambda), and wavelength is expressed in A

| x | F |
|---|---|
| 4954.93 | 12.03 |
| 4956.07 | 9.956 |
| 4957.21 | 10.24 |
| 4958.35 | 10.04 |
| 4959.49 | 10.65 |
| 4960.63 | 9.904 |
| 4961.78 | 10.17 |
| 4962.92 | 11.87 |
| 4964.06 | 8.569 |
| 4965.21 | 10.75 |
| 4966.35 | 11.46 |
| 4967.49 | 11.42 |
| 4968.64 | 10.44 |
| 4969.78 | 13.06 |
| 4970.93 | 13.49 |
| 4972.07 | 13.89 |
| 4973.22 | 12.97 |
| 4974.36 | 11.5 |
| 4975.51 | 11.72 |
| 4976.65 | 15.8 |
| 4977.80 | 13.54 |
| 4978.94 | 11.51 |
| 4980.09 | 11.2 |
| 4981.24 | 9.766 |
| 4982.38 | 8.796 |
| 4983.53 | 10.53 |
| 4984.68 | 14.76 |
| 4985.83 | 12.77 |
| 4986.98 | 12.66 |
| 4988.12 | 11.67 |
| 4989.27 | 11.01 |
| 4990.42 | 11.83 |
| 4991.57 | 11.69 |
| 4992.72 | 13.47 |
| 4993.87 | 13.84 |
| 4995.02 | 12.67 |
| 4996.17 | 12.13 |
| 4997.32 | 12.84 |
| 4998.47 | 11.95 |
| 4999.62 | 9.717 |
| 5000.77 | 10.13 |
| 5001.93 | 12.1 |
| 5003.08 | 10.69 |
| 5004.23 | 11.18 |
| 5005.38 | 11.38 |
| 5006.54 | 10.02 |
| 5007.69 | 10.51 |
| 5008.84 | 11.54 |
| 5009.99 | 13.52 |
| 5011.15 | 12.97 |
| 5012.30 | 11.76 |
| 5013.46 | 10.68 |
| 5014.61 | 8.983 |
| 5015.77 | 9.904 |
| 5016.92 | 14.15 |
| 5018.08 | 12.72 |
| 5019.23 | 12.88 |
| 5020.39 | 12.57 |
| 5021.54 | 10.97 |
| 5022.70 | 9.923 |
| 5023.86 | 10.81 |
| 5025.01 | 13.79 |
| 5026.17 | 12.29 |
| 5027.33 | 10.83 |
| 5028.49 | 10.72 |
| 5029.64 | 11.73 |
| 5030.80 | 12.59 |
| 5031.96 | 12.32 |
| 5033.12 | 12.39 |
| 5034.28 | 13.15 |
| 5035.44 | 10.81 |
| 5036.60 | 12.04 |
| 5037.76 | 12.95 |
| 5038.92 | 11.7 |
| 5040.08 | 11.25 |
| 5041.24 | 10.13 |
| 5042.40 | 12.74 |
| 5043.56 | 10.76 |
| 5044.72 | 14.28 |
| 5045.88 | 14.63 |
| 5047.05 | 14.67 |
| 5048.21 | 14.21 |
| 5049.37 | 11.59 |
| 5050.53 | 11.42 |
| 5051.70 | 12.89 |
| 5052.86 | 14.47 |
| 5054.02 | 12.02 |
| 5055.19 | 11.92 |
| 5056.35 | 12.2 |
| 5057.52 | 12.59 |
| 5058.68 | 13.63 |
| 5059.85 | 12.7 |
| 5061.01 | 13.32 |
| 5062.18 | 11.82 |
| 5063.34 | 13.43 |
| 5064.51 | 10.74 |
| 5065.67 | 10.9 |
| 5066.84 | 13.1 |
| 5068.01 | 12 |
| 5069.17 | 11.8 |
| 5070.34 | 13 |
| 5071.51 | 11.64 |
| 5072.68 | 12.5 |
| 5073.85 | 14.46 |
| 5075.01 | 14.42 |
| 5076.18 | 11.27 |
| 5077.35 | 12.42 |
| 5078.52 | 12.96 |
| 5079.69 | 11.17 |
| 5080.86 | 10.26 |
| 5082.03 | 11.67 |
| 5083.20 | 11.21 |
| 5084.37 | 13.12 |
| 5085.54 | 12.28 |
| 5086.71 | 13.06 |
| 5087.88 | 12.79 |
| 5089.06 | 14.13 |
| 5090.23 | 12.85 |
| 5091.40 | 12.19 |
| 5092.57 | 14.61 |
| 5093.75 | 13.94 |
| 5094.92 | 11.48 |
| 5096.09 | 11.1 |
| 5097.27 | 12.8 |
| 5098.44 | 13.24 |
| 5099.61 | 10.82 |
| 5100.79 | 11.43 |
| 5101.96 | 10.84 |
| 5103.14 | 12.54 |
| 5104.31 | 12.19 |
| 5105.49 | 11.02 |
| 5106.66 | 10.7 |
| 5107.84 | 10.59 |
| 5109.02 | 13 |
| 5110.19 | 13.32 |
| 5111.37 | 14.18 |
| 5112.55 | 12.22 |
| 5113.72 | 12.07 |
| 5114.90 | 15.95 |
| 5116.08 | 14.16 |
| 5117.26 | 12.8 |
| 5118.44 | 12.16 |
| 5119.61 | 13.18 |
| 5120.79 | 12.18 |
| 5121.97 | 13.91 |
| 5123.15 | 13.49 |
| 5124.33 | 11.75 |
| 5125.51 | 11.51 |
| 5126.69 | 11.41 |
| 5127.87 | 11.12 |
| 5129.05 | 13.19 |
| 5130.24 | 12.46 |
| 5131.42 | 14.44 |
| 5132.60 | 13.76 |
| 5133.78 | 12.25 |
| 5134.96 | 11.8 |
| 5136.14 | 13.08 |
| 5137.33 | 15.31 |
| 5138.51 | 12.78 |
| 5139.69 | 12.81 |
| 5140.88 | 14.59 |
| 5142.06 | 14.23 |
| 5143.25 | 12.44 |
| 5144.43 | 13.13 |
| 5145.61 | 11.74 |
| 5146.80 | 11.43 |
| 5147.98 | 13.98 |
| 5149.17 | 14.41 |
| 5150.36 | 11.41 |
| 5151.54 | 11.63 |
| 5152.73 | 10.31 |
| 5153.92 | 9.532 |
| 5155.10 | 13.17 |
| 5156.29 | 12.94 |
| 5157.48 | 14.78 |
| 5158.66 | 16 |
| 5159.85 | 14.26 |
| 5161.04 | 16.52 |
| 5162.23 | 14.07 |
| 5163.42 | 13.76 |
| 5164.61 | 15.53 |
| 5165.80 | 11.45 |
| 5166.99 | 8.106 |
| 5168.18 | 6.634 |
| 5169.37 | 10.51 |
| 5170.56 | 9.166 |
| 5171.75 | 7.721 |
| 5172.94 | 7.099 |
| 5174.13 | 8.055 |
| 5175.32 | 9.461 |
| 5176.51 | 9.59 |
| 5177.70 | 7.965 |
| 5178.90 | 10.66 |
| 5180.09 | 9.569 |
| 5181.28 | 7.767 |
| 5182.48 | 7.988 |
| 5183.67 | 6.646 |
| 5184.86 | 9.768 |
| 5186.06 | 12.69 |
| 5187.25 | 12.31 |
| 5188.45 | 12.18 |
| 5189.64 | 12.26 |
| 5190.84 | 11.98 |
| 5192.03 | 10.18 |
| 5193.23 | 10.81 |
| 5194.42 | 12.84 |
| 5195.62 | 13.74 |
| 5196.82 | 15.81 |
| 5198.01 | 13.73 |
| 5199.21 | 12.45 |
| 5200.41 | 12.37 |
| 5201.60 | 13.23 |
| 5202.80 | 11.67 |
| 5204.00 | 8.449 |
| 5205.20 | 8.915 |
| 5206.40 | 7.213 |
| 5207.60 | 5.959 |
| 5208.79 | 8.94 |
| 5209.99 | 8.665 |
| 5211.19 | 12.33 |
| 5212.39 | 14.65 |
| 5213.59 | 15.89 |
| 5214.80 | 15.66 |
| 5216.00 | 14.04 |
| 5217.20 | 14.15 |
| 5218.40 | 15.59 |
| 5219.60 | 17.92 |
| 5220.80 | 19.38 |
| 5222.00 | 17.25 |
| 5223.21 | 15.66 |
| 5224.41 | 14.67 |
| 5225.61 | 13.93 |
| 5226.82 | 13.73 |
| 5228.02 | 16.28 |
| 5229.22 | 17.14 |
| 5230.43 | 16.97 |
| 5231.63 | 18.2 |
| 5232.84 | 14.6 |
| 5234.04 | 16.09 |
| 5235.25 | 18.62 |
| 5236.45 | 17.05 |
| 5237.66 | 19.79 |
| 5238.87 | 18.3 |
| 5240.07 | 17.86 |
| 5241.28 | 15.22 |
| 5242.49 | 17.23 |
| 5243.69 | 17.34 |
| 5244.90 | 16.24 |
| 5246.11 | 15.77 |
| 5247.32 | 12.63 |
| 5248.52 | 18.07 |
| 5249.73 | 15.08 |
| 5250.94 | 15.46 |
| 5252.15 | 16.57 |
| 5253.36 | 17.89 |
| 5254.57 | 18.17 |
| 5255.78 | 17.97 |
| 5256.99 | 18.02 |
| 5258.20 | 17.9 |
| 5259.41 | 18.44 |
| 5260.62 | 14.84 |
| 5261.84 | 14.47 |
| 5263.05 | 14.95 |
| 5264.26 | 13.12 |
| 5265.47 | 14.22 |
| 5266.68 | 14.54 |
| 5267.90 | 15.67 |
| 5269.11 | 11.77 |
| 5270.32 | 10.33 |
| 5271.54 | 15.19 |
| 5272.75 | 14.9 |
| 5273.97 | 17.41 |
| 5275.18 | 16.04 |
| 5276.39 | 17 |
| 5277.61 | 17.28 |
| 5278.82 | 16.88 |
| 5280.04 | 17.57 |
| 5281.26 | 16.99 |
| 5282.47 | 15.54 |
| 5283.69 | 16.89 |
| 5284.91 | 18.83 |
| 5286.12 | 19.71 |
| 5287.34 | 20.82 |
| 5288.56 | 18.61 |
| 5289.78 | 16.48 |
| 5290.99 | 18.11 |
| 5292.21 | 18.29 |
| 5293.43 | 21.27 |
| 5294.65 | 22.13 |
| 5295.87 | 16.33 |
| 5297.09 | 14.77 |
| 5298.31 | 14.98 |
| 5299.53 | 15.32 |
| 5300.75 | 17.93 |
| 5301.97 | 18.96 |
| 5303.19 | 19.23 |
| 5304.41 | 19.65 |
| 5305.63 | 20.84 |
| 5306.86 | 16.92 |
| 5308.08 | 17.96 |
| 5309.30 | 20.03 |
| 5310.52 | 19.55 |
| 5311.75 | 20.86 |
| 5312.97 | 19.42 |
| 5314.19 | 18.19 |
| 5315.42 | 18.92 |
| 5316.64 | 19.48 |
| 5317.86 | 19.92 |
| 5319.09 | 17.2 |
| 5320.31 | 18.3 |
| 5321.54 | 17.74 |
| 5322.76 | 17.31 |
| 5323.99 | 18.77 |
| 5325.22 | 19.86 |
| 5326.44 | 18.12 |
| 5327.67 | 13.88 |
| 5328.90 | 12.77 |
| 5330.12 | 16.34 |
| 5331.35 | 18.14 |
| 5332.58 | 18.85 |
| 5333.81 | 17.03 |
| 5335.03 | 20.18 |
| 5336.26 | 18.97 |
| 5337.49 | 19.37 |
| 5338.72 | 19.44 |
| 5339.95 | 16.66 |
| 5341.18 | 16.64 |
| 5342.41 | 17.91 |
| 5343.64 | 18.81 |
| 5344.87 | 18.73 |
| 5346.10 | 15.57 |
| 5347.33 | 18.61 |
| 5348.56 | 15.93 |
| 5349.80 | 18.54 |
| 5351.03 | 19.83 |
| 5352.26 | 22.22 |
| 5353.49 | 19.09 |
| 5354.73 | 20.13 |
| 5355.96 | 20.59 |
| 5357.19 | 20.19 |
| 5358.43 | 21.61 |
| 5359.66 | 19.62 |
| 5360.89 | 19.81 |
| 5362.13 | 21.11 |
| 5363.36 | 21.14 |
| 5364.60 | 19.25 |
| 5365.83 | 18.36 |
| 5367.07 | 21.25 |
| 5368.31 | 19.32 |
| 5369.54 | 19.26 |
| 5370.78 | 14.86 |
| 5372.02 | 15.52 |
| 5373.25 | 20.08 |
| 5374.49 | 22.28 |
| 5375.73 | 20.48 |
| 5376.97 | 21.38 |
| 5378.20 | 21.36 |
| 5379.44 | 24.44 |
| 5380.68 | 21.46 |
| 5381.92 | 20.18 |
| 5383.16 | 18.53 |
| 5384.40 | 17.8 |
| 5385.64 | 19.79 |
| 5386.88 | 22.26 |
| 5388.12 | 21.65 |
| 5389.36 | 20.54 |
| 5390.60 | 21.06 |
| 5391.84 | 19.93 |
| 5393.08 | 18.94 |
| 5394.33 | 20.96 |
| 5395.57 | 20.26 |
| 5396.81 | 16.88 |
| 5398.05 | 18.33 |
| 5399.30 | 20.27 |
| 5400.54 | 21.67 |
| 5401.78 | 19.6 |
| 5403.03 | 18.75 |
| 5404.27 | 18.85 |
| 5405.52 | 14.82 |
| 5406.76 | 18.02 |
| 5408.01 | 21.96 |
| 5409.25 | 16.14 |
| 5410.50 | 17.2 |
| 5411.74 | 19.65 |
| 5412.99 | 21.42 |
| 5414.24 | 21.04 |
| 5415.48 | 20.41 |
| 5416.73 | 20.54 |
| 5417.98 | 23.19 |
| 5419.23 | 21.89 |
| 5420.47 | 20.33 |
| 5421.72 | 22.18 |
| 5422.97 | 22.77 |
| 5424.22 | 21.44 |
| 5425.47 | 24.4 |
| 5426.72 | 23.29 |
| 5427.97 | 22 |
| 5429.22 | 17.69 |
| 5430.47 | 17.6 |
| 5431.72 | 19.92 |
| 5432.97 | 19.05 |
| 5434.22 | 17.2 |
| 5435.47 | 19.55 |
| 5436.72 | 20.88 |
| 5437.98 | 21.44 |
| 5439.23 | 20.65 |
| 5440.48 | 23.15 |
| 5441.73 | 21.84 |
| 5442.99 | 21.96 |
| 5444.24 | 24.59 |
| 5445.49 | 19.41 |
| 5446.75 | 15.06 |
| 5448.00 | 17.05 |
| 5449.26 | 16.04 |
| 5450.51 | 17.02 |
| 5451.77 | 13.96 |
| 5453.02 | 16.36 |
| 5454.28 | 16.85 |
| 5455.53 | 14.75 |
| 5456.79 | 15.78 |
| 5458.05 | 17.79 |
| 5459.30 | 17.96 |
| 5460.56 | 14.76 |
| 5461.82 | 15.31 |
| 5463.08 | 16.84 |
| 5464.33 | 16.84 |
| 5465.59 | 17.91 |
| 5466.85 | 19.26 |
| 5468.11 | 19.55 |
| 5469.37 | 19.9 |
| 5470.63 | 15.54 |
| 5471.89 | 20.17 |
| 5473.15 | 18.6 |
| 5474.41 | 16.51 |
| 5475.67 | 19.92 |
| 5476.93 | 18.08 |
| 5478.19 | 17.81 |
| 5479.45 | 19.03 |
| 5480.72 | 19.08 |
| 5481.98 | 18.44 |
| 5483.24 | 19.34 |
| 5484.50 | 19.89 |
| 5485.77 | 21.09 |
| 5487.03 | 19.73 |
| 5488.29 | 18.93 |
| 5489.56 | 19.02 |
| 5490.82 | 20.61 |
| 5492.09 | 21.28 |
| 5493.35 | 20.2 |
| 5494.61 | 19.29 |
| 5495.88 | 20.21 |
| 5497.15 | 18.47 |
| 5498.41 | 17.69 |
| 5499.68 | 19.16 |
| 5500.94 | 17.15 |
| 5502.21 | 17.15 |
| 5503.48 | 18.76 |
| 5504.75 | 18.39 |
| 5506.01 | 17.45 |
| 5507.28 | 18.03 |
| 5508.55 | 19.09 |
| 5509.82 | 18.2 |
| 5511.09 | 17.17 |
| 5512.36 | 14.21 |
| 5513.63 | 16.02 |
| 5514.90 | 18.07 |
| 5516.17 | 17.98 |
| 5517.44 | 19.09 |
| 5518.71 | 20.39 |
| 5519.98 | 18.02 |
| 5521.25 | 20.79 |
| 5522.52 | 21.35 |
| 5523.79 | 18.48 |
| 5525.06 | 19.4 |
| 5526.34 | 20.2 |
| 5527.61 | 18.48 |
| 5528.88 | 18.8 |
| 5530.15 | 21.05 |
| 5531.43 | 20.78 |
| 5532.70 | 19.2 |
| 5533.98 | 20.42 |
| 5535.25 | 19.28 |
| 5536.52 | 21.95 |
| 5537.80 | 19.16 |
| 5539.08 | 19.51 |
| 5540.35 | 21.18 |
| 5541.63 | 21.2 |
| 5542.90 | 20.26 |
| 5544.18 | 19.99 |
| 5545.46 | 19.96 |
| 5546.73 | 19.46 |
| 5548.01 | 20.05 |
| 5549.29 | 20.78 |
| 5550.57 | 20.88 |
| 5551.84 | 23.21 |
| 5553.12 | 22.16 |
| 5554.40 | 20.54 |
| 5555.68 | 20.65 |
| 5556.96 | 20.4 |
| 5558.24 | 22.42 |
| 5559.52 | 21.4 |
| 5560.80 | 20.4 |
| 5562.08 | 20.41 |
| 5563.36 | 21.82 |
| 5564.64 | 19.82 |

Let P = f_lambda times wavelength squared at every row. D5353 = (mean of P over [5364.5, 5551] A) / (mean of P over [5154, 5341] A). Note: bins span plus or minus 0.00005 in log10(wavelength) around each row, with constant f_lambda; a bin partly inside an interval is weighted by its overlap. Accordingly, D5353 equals 1.37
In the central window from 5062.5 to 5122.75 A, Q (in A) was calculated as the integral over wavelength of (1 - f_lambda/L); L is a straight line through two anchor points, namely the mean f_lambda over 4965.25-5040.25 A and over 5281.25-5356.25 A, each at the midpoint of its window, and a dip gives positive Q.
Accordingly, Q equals 5.41 A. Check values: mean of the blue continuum 11.9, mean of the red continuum 18.3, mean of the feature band 12.5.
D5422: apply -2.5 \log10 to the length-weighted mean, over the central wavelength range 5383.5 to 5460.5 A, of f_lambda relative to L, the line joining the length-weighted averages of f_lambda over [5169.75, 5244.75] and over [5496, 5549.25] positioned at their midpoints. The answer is -0.143 mag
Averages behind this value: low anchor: 13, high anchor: 19.1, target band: 19.5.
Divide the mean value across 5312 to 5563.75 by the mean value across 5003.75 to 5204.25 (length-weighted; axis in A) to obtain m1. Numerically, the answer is 1.59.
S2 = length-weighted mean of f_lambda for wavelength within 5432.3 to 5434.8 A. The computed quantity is 18.2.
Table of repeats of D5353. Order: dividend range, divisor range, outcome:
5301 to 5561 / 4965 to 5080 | 1.86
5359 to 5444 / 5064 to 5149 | 1.79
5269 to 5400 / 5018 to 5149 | 1.64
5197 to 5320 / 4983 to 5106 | 1.45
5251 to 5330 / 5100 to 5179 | 1.51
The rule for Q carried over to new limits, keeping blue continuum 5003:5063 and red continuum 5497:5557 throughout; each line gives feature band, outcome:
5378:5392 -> -2.8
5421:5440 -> -2.9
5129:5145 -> 0.4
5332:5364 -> -4.5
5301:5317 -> -3.0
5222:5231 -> -0.4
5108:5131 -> 0.9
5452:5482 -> 1.5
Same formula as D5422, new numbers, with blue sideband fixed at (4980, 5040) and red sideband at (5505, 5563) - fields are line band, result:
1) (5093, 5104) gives 0.088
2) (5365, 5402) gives -0.147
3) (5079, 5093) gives 0.040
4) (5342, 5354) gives -0.100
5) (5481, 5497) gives -0.041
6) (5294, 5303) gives -0.076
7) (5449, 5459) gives 0.149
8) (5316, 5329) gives -0.080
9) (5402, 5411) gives -0.015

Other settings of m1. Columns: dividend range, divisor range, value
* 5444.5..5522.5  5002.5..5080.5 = 1.49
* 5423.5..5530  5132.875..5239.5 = 1.48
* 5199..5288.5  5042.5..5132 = 1.23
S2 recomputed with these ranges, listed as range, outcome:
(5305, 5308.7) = 18.6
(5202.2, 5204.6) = 10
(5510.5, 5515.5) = 16.3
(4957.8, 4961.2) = 10.2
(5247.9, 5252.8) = 16.3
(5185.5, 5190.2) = 12.4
